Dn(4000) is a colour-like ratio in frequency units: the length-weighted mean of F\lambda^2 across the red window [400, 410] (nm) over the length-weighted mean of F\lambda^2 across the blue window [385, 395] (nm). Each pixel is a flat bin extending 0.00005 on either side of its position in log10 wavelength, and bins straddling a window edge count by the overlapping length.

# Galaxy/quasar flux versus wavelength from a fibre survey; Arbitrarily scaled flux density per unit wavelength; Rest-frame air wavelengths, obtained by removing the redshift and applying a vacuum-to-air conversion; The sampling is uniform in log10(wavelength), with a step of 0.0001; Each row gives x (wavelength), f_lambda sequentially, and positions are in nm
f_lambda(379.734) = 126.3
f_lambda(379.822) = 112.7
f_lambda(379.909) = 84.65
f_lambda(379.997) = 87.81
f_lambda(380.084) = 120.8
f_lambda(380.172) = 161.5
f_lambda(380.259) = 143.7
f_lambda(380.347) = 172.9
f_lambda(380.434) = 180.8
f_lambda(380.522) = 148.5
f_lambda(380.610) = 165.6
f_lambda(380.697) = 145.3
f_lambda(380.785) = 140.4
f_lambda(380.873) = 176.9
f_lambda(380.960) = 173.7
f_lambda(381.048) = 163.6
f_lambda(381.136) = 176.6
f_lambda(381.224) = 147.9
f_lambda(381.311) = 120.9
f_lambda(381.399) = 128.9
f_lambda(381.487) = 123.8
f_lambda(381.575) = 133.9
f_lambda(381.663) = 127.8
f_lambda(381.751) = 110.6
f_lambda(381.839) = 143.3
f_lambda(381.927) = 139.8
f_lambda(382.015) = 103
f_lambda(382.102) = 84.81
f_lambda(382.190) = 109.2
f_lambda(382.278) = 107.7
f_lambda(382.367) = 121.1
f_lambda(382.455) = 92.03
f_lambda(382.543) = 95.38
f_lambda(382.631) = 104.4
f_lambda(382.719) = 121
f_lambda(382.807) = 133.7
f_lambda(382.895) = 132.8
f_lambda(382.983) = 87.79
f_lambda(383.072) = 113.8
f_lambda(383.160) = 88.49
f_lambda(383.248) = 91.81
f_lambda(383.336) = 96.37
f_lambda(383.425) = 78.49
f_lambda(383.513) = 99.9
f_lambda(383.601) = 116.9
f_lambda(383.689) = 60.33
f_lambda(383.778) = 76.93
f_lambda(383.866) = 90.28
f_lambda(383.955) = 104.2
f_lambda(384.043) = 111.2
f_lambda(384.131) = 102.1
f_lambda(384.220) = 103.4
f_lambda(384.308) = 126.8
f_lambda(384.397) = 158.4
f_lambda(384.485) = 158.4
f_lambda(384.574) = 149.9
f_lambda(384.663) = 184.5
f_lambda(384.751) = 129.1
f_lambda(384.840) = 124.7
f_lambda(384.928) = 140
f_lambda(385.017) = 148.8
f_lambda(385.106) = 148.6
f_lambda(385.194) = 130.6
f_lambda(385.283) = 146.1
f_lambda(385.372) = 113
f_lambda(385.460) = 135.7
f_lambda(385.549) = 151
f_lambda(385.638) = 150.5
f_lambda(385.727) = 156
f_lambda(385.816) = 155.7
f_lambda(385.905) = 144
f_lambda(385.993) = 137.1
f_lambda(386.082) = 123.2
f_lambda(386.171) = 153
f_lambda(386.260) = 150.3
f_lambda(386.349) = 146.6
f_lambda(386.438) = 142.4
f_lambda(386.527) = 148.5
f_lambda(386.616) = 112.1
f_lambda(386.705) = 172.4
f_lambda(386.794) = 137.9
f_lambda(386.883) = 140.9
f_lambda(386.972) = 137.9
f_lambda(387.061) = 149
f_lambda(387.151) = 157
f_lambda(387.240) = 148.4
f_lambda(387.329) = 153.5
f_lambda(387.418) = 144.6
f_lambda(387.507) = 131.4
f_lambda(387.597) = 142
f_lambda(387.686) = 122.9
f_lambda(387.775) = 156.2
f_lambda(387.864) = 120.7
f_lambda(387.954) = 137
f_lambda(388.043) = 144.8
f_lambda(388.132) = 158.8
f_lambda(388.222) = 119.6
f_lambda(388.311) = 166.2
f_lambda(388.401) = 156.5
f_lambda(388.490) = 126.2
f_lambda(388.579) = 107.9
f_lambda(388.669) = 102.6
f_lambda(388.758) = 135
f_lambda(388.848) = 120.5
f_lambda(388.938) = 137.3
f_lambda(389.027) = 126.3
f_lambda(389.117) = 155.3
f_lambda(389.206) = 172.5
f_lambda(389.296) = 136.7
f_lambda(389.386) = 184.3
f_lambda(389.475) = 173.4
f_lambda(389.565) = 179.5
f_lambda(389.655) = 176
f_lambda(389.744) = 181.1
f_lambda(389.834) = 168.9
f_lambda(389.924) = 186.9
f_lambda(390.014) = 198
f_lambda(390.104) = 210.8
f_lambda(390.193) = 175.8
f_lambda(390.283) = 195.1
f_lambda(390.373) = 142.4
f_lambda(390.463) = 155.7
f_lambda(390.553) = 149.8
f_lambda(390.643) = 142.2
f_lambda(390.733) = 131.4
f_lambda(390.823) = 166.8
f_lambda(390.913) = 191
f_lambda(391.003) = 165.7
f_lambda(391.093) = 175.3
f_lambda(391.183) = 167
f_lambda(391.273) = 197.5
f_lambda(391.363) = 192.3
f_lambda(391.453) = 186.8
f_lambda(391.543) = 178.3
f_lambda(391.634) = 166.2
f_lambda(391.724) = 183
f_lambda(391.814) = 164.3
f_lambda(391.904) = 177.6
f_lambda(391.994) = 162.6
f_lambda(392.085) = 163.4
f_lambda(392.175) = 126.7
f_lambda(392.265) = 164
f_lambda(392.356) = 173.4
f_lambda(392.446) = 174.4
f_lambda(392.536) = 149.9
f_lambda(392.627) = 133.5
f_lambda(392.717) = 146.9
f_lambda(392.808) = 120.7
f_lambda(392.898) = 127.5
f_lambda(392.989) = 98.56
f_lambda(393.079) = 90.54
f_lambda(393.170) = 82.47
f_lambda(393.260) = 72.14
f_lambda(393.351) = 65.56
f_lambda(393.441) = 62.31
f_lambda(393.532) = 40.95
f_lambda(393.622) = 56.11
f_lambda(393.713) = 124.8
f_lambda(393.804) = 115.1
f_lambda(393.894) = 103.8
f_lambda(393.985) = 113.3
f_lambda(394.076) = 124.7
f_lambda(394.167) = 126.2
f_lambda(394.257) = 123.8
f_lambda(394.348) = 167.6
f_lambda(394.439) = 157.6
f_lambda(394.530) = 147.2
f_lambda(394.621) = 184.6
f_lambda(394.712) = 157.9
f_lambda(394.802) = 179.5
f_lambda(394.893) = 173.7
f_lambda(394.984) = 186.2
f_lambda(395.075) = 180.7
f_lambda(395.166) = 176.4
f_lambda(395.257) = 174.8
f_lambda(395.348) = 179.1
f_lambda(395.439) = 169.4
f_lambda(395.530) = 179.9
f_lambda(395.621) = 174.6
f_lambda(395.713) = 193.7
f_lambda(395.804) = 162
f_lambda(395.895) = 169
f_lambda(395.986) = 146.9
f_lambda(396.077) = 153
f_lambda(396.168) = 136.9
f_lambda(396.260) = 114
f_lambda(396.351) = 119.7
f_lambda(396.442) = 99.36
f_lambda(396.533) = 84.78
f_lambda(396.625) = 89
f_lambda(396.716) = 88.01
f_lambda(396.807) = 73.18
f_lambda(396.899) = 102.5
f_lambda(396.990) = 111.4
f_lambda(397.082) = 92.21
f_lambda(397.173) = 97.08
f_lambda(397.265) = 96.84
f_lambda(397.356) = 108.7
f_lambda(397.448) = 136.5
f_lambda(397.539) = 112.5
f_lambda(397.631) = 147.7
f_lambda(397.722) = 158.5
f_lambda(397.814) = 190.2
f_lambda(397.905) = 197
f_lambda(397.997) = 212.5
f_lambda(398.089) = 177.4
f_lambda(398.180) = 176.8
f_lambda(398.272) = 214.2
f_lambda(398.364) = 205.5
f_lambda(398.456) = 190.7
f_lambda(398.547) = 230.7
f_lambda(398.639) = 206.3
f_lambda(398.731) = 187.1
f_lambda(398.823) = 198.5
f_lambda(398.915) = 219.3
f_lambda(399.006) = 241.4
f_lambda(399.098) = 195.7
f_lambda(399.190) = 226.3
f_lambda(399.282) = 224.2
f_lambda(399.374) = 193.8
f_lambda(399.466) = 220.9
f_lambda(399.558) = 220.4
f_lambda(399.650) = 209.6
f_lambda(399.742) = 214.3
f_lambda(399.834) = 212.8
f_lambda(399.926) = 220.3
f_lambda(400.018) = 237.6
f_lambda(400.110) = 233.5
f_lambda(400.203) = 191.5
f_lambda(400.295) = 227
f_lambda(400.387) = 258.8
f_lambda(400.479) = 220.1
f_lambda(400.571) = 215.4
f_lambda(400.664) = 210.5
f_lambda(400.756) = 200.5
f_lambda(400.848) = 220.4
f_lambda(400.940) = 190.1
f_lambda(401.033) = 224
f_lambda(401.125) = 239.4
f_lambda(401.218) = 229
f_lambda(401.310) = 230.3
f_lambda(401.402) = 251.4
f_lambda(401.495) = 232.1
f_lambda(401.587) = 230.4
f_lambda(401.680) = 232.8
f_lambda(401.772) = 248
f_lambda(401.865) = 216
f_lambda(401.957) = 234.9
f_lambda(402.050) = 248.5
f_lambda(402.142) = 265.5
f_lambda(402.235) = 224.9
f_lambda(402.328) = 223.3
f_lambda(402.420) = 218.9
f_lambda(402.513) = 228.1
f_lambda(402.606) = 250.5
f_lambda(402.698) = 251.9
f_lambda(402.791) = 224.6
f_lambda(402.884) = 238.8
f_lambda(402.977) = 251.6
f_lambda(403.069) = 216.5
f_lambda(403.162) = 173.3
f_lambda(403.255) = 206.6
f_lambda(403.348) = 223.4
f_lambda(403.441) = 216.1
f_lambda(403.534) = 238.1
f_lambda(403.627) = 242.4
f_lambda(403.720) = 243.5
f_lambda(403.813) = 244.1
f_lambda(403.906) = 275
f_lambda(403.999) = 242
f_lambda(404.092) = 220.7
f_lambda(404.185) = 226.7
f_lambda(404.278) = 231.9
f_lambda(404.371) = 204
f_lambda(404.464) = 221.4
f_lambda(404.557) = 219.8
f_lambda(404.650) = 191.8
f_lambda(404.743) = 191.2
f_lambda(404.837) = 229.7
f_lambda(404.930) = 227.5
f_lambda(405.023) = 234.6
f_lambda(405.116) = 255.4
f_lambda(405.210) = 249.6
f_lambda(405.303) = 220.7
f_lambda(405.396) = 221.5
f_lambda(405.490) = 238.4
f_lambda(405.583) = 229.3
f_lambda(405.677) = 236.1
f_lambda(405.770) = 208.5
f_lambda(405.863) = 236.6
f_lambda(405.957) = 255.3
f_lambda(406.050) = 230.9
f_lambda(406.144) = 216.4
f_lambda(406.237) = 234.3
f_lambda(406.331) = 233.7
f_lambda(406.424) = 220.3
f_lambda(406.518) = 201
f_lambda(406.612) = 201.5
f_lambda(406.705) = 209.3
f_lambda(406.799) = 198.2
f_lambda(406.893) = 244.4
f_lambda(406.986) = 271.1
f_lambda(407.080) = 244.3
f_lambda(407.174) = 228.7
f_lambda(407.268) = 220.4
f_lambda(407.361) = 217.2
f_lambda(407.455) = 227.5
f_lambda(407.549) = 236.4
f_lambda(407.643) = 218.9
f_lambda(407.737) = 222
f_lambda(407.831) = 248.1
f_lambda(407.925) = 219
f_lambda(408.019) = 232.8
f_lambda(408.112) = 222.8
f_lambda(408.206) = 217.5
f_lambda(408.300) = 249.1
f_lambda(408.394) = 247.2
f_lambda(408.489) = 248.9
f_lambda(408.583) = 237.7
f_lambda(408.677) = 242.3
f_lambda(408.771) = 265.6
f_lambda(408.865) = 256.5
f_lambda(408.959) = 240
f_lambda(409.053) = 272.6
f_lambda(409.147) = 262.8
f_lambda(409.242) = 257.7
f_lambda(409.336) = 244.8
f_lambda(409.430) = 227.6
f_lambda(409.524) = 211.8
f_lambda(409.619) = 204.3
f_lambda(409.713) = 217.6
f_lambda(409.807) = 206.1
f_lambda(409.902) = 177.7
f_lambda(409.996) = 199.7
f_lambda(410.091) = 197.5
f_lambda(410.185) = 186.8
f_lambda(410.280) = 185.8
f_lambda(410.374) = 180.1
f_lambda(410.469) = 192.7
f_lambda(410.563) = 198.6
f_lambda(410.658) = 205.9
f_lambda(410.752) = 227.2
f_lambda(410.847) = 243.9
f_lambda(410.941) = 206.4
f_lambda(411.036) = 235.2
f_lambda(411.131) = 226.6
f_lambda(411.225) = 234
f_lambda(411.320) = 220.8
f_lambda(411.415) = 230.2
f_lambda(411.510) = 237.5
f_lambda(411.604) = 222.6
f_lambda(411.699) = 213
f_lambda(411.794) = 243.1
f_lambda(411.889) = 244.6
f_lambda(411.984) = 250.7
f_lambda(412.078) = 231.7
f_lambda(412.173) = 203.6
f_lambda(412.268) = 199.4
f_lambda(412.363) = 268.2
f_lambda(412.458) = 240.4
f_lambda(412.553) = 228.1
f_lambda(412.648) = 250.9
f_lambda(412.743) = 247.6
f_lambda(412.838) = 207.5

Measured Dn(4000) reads 1.69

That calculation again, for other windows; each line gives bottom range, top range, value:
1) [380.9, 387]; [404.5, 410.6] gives 2.00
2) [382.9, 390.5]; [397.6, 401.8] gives 1.64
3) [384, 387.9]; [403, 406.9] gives 1.76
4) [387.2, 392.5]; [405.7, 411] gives 1.56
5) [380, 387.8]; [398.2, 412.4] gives 1.90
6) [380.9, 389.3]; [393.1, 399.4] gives 1.21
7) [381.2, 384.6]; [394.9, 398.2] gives 1.37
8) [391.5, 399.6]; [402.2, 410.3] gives 1.59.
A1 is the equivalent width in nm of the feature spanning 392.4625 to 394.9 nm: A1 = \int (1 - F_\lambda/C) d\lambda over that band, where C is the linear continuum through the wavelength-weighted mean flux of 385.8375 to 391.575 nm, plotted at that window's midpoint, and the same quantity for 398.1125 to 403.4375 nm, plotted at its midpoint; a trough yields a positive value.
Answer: 0.83 nm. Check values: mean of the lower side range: 154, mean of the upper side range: 221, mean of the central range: 120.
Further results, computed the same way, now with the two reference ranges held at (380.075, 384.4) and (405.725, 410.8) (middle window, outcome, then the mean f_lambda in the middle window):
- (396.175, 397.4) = 0.548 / 99.4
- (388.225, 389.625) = 0.041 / 145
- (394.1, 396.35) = 0.155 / 162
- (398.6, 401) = -0.293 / 215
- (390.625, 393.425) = 0.208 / 149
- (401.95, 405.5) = -0.387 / 230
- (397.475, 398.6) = 0.008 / 184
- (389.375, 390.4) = -0.192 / 182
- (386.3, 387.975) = -0.003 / 142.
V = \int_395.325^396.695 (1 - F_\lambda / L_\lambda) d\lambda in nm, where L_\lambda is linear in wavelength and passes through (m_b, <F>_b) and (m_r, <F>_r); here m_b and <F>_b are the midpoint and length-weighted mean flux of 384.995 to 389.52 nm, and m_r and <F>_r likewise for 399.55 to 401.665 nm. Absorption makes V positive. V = 0.362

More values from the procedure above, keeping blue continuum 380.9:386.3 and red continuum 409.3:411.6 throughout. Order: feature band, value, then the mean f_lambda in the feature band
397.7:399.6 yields -0.332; 205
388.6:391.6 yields -0.376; 165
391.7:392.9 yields -0.015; 155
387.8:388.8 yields 0.043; 135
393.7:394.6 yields 0.155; 132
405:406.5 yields -0.264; 232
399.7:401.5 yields -0.421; 223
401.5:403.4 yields -0.448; 230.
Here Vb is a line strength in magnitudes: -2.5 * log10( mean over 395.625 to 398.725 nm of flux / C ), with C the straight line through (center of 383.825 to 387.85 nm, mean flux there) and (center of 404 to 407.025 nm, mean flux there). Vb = 0.28 mag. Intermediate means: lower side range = 139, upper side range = 226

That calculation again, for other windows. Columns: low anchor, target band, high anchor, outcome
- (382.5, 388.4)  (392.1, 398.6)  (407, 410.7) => 0.221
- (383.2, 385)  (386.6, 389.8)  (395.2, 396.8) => -0.168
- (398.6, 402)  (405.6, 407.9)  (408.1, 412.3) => -0.018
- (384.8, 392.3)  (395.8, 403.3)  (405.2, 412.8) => 0.009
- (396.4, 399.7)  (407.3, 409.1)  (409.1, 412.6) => -0.140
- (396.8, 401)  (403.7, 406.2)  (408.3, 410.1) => -0.071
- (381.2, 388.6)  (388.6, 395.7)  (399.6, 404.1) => 0.129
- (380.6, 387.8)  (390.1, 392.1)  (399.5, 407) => -0.034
